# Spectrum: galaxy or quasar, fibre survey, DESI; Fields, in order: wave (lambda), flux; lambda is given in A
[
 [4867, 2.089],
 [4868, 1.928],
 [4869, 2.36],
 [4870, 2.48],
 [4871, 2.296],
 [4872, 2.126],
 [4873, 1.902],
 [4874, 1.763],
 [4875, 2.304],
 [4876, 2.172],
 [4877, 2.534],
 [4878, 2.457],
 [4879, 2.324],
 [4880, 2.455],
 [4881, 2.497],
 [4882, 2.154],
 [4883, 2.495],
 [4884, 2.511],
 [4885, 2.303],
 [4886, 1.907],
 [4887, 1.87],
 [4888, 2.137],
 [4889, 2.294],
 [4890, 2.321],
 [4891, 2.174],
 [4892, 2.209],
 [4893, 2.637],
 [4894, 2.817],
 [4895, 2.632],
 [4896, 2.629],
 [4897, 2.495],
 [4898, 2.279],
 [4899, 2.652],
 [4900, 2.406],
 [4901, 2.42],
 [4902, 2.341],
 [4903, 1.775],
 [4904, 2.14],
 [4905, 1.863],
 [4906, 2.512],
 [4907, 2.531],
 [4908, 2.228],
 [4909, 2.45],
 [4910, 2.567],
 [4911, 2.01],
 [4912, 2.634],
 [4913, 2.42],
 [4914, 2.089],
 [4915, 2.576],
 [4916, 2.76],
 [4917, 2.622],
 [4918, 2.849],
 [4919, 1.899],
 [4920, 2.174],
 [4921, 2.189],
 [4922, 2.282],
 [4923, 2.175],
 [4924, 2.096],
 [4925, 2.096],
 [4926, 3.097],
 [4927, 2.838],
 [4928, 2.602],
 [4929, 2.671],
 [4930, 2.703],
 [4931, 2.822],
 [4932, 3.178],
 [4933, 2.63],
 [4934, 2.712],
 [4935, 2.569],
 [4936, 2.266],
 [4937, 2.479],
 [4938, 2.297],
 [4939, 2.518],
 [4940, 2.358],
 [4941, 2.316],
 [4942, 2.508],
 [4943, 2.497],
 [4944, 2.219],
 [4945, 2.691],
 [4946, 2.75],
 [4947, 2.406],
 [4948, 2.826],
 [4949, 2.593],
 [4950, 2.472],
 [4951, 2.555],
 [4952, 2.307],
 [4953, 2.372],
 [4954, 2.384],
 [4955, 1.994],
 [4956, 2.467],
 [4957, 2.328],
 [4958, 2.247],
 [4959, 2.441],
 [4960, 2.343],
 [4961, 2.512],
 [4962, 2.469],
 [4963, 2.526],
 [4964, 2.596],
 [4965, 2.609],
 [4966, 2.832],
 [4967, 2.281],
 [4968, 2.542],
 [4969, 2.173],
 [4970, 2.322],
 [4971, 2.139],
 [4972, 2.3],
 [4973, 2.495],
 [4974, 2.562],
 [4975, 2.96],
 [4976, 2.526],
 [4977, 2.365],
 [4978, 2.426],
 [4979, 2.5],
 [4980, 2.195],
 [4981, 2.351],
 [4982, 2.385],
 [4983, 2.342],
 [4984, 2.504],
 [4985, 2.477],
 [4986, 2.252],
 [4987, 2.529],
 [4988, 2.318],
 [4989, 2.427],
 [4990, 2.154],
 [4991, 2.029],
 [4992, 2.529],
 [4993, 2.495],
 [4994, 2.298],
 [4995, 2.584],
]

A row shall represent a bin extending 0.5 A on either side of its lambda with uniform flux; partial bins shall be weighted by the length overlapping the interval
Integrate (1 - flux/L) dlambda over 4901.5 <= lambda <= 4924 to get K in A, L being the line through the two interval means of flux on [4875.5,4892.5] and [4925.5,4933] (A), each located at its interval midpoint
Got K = 2.68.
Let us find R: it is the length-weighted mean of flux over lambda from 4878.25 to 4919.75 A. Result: 2.36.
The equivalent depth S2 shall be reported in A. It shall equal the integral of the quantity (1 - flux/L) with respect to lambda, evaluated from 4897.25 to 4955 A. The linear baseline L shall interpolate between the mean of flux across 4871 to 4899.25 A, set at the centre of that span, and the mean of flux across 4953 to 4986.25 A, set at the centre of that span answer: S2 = -1.9 A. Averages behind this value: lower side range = 2.32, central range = 2.45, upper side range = 2.42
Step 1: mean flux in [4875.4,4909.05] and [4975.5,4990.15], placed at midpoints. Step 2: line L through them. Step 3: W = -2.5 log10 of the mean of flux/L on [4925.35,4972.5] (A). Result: -0.06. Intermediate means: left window 2.34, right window 2.39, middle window 2.5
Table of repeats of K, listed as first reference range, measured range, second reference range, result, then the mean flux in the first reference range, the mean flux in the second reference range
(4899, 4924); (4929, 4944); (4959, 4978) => -1.0 A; 2.33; 2.47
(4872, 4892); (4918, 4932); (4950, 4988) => -0.9 A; 2.24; 2.42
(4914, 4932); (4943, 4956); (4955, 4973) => -0.1 A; 2.5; 2.41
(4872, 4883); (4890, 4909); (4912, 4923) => -0.4 A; 2.26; 2.39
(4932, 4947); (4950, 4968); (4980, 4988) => 0.2 A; 2.51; 2.39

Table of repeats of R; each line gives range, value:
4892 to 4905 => 2.4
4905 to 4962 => 2.46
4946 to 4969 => 2.46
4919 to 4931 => 2.44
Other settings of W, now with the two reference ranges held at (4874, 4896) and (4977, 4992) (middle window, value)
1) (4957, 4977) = -0.049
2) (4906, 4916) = -0.033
